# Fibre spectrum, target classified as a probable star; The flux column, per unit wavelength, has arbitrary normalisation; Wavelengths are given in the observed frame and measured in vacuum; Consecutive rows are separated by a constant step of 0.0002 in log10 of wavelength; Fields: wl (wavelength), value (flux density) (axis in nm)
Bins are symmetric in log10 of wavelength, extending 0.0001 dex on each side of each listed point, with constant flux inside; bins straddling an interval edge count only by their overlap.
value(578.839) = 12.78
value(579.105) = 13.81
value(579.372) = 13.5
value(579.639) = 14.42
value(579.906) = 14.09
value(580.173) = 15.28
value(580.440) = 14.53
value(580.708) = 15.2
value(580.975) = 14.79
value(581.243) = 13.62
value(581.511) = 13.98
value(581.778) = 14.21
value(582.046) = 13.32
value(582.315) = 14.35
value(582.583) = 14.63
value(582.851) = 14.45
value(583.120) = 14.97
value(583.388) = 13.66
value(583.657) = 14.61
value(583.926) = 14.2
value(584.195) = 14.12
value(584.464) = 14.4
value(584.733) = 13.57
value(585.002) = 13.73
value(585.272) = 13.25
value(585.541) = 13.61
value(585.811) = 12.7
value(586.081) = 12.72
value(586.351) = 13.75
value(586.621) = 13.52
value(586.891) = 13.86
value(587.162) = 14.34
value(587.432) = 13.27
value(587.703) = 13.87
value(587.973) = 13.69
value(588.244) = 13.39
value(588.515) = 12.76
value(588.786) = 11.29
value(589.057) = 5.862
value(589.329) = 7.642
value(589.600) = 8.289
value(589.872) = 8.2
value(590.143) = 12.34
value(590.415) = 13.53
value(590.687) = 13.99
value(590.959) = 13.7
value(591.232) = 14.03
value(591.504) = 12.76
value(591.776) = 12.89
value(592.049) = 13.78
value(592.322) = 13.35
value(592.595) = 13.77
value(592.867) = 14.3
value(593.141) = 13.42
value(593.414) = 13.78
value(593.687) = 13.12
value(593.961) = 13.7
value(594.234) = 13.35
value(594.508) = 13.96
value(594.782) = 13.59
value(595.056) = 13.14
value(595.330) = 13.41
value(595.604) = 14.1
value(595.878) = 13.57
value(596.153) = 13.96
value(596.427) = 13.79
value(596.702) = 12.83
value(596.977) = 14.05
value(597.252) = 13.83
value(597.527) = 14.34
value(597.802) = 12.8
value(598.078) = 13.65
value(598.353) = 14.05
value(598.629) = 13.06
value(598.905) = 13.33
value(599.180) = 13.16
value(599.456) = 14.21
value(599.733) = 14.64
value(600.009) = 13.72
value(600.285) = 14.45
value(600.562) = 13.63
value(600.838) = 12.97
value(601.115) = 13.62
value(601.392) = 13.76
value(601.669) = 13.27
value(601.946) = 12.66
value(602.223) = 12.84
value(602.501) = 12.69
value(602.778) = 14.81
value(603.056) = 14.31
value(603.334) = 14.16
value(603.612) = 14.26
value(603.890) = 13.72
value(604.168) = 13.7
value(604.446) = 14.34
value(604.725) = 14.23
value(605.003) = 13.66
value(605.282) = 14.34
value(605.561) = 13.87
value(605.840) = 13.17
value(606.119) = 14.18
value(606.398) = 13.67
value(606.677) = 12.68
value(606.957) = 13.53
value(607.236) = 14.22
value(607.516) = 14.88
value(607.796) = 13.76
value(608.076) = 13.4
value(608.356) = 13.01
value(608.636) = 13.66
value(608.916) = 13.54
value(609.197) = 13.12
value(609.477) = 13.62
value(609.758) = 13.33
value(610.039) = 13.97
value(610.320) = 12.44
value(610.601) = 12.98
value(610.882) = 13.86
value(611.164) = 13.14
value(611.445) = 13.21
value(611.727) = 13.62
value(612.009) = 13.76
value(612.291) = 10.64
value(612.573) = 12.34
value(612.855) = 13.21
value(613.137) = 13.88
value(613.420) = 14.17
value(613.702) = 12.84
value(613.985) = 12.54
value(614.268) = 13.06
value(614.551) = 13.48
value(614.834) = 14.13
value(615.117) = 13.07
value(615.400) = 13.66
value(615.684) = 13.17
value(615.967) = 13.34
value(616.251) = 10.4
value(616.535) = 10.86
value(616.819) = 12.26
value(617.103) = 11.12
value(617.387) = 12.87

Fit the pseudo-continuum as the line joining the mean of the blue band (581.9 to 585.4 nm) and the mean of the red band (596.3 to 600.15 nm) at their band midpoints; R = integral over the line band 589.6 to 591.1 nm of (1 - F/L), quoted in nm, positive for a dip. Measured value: 0.206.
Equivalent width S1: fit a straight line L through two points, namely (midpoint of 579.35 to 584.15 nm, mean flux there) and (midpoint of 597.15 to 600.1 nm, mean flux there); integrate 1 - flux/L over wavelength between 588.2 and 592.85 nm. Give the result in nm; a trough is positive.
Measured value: 0.70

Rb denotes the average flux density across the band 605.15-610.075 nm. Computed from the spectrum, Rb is 13.7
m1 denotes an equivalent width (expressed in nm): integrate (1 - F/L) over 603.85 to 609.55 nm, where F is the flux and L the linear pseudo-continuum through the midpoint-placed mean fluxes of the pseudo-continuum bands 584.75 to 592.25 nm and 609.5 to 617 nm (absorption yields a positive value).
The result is -0.39 nm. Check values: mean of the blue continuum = 12.5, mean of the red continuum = 13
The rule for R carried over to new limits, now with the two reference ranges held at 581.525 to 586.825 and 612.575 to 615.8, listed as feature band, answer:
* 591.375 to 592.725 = 0.04 nm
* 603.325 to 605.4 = -0.08 nm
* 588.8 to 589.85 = 0.45 nm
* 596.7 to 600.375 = -0.03 nm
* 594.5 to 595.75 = 0.01 nm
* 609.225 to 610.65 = 0.02 nm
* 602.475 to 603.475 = -0.04 nm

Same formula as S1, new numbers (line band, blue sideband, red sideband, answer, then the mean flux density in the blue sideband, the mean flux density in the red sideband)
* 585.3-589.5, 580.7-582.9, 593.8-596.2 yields 0.47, 14.2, 13.6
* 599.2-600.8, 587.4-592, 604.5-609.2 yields -0.12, 11.9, 13.7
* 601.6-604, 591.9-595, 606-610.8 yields -0.01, 13.6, 13.5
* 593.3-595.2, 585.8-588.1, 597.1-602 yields 0.01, 13.6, 13.6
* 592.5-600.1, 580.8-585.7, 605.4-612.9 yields 0.03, 14.1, 13.4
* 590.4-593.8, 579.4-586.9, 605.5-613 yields 0.06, 14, 13.4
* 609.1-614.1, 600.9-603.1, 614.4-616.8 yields -0.08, 13.4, 12.7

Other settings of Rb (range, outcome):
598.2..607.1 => 13.7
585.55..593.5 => 12.6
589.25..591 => 11.1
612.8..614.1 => 13.4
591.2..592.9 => 13.5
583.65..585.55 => 13.9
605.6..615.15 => 13.4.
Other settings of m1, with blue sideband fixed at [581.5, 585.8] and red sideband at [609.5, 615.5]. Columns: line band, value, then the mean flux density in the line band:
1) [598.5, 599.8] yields 0.00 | 13.6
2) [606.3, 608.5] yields -0.05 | 13.6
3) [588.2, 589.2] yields 0.24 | 10.6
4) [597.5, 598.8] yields 0.01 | 13.5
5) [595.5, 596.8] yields 0.00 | 13.7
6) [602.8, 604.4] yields -0.08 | 14.1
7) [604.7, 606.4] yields -0.06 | 13.9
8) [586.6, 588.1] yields 0.02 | 13.8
